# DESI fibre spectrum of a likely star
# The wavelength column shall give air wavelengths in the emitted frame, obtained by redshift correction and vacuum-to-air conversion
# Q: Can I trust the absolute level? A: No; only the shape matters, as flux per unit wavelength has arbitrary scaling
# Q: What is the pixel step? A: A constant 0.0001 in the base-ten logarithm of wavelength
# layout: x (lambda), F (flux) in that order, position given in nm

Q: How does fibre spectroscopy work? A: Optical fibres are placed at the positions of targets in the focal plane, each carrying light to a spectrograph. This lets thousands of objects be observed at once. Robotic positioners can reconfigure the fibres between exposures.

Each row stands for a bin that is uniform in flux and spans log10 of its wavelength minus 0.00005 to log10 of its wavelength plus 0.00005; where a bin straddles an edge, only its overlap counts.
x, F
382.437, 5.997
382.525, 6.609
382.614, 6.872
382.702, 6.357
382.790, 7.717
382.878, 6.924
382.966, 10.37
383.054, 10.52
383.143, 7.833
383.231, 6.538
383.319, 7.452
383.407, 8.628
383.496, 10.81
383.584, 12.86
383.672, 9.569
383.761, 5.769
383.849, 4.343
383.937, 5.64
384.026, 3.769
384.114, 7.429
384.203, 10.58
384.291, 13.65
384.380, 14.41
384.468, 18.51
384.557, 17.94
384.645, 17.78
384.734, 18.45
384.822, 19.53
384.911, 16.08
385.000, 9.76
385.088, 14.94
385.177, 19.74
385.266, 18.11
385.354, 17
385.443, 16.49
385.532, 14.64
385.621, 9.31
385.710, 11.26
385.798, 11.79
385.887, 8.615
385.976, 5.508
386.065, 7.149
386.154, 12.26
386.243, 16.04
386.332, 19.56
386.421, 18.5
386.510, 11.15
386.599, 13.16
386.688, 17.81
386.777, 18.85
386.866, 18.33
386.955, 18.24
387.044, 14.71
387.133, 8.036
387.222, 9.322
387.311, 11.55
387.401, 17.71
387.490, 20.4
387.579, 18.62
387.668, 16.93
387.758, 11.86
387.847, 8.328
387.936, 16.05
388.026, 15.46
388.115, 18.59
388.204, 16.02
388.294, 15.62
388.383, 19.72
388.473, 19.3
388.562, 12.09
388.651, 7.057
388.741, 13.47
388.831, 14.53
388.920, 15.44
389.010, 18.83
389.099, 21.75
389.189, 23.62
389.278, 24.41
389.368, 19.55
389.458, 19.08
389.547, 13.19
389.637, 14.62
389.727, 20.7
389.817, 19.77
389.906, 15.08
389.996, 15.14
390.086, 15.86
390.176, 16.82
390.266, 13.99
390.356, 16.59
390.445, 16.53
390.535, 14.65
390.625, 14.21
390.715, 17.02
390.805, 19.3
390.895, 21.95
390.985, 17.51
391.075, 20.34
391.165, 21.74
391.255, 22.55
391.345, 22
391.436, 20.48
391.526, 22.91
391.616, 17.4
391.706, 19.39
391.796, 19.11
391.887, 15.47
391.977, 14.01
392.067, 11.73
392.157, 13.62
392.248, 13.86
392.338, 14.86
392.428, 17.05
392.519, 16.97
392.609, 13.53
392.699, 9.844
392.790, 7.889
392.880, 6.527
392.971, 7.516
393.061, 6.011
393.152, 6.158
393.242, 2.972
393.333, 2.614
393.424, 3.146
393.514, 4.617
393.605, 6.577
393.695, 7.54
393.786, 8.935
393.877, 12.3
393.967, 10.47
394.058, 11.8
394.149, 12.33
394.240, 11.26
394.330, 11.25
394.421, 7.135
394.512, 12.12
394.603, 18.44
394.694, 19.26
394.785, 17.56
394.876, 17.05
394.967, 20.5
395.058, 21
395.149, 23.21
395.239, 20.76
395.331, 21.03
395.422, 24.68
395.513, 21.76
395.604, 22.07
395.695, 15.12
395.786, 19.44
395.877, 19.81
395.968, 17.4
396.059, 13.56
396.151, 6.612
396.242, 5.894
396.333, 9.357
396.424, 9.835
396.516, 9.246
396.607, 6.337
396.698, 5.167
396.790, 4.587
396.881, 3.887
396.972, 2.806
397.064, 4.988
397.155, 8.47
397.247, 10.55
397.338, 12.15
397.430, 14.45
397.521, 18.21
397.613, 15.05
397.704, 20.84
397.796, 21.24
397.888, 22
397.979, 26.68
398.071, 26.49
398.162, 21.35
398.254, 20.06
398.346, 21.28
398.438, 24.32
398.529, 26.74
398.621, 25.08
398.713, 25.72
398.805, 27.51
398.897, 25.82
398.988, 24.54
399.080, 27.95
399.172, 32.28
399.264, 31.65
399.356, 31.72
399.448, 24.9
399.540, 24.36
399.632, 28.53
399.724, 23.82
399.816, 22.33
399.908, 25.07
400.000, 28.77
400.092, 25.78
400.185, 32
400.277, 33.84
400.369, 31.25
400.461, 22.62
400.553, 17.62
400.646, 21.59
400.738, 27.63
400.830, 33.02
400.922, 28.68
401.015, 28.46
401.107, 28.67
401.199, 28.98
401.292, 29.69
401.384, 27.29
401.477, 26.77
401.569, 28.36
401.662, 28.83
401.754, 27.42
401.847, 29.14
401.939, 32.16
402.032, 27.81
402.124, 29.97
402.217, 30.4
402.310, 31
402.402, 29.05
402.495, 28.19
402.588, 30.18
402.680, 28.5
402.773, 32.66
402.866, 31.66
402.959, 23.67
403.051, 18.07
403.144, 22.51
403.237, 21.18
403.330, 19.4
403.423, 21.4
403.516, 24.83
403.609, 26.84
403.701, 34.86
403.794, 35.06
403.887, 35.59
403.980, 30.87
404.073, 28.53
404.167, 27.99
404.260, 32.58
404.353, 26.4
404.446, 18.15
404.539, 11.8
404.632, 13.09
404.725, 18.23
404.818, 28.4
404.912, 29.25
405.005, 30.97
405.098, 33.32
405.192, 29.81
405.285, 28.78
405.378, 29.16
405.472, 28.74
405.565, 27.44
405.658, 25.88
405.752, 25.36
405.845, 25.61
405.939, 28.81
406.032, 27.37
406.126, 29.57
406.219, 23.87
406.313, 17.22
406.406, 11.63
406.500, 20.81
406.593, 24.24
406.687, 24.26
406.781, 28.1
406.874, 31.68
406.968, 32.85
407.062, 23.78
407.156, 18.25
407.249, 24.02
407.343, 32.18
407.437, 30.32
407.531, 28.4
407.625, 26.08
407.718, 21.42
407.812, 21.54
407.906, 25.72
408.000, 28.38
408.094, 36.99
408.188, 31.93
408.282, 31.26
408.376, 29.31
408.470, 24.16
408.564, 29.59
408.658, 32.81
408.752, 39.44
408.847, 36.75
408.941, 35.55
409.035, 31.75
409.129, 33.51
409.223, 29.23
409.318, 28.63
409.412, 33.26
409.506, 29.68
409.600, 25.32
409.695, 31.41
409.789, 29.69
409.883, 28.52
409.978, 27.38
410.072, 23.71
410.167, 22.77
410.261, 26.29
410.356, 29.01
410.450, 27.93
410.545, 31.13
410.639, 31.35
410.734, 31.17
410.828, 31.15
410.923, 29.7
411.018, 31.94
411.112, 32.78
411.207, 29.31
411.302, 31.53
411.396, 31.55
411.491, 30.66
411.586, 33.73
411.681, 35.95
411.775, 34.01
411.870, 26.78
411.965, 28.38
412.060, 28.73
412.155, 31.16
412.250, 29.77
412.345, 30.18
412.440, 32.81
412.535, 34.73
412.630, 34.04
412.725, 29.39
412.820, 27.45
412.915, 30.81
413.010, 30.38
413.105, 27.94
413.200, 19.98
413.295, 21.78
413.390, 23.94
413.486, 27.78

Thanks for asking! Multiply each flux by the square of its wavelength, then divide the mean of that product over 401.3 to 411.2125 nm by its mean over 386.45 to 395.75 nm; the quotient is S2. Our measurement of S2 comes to 1.96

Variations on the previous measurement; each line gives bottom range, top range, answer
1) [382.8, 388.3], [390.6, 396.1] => 1.19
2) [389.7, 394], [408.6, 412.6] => 2.41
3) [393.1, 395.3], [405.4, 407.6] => 2.26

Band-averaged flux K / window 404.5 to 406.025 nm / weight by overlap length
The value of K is 26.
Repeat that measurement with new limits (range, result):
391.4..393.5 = 12.2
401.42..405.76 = 27.3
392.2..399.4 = 15.3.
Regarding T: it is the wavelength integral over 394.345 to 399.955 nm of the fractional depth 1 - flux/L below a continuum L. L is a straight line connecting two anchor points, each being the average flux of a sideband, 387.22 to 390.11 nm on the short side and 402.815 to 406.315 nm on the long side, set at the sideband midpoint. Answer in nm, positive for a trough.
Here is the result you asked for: 0.85 nm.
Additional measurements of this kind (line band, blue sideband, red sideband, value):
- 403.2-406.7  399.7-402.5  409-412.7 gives 0.379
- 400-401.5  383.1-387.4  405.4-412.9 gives -0.297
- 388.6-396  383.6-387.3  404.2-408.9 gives 0.860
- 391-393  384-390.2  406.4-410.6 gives 0.245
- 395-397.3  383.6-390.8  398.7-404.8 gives 0.932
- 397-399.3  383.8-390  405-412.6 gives 0.100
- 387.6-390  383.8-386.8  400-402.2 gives 0.027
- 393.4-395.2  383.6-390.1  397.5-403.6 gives 0.698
